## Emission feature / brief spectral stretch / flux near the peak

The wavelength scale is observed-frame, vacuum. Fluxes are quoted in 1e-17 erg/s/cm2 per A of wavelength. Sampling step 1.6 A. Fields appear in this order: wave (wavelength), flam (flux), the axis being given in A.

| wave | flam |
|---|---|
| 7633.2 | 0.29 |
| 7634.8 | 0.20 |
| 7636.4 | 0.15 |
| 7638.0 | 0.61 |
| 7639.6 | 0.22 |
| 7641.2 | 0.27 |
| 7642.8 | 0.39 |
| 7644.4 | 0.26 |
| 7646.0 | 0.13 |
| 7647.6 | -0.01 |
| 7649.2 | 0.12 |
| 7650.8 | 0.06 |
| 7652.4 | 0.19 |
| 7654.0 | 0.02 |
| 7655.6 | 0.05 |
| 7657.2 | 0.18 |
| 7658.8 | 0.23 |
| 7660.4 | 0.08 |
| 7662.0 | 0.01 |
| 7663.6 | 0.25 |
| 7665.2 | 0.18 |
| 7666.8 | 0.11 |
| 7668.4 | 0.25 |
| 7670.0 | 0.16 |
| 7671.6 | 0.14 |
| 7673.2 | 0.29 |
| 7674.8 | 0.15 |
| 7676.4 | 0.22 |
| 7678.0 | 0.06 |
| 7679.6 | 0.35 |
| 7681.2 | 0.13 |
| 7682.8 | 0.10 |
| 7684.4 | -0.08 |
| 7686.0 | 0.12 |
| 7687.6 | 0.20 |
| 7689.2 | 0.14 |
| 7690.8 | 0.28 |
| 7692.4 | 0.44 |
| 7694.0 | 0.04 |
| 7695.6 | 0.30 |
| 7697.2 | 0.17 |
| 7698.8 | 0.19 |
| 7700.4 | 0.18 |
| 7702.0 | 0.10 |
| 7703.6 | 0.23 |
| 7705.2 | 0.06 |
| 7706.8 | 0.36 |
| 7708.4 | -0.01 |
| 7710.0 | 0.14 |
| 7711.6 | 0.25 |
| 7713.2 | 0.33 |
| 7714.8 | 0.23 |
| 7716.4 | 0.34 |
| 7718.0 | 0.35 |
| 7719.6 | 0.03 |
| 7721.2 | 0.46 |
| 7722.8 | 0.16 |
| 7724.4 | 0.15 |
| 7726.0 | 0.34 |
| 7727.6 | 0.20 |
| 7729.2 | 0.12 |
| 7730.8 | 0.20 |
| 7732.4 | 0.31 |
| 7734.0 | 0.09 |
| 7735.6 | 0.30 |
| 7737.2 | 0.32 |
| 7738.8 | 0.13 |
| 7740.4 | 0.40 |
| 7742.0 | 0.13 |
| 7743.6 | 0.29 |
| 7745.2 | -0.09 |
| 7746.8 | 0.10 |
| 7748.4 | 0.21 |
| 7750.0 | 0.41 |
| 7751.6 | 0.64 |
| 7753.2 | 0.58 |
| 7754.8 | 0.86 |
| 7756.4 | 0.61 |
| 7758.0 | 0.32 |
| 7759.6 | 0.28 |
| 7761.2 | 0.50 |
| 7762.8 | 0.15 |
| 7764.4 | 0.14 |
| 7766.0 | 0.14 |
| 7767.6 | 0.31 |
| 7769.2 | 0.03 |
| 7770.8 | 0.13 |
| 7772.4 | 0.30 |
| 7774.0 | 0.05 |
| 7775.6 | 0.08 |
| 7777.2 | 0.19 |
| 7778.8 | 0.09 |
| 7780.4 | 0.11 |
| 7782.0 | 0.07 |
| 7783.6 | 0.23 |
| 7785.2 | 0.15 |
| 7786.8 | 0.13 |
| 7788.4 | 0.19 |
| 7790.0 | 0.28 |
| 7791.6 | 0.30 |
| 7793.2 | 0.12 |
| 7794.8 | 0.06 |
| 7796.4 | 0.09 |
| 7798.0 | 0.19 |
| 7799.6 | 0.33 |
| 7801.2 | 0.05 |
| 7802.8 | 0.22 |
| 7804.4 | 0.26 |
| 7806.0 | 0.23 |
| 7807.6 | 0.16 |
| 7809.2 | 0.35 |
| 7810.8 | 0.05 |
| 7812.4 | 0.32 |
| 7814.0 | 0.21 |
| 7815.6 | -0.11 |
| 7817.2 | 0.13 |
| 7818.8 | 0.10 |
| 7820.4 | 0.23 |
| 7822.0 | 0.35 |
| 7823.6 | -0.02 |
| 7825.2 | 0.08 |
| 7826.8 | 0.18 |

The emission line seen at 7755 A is H-alpha 6563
